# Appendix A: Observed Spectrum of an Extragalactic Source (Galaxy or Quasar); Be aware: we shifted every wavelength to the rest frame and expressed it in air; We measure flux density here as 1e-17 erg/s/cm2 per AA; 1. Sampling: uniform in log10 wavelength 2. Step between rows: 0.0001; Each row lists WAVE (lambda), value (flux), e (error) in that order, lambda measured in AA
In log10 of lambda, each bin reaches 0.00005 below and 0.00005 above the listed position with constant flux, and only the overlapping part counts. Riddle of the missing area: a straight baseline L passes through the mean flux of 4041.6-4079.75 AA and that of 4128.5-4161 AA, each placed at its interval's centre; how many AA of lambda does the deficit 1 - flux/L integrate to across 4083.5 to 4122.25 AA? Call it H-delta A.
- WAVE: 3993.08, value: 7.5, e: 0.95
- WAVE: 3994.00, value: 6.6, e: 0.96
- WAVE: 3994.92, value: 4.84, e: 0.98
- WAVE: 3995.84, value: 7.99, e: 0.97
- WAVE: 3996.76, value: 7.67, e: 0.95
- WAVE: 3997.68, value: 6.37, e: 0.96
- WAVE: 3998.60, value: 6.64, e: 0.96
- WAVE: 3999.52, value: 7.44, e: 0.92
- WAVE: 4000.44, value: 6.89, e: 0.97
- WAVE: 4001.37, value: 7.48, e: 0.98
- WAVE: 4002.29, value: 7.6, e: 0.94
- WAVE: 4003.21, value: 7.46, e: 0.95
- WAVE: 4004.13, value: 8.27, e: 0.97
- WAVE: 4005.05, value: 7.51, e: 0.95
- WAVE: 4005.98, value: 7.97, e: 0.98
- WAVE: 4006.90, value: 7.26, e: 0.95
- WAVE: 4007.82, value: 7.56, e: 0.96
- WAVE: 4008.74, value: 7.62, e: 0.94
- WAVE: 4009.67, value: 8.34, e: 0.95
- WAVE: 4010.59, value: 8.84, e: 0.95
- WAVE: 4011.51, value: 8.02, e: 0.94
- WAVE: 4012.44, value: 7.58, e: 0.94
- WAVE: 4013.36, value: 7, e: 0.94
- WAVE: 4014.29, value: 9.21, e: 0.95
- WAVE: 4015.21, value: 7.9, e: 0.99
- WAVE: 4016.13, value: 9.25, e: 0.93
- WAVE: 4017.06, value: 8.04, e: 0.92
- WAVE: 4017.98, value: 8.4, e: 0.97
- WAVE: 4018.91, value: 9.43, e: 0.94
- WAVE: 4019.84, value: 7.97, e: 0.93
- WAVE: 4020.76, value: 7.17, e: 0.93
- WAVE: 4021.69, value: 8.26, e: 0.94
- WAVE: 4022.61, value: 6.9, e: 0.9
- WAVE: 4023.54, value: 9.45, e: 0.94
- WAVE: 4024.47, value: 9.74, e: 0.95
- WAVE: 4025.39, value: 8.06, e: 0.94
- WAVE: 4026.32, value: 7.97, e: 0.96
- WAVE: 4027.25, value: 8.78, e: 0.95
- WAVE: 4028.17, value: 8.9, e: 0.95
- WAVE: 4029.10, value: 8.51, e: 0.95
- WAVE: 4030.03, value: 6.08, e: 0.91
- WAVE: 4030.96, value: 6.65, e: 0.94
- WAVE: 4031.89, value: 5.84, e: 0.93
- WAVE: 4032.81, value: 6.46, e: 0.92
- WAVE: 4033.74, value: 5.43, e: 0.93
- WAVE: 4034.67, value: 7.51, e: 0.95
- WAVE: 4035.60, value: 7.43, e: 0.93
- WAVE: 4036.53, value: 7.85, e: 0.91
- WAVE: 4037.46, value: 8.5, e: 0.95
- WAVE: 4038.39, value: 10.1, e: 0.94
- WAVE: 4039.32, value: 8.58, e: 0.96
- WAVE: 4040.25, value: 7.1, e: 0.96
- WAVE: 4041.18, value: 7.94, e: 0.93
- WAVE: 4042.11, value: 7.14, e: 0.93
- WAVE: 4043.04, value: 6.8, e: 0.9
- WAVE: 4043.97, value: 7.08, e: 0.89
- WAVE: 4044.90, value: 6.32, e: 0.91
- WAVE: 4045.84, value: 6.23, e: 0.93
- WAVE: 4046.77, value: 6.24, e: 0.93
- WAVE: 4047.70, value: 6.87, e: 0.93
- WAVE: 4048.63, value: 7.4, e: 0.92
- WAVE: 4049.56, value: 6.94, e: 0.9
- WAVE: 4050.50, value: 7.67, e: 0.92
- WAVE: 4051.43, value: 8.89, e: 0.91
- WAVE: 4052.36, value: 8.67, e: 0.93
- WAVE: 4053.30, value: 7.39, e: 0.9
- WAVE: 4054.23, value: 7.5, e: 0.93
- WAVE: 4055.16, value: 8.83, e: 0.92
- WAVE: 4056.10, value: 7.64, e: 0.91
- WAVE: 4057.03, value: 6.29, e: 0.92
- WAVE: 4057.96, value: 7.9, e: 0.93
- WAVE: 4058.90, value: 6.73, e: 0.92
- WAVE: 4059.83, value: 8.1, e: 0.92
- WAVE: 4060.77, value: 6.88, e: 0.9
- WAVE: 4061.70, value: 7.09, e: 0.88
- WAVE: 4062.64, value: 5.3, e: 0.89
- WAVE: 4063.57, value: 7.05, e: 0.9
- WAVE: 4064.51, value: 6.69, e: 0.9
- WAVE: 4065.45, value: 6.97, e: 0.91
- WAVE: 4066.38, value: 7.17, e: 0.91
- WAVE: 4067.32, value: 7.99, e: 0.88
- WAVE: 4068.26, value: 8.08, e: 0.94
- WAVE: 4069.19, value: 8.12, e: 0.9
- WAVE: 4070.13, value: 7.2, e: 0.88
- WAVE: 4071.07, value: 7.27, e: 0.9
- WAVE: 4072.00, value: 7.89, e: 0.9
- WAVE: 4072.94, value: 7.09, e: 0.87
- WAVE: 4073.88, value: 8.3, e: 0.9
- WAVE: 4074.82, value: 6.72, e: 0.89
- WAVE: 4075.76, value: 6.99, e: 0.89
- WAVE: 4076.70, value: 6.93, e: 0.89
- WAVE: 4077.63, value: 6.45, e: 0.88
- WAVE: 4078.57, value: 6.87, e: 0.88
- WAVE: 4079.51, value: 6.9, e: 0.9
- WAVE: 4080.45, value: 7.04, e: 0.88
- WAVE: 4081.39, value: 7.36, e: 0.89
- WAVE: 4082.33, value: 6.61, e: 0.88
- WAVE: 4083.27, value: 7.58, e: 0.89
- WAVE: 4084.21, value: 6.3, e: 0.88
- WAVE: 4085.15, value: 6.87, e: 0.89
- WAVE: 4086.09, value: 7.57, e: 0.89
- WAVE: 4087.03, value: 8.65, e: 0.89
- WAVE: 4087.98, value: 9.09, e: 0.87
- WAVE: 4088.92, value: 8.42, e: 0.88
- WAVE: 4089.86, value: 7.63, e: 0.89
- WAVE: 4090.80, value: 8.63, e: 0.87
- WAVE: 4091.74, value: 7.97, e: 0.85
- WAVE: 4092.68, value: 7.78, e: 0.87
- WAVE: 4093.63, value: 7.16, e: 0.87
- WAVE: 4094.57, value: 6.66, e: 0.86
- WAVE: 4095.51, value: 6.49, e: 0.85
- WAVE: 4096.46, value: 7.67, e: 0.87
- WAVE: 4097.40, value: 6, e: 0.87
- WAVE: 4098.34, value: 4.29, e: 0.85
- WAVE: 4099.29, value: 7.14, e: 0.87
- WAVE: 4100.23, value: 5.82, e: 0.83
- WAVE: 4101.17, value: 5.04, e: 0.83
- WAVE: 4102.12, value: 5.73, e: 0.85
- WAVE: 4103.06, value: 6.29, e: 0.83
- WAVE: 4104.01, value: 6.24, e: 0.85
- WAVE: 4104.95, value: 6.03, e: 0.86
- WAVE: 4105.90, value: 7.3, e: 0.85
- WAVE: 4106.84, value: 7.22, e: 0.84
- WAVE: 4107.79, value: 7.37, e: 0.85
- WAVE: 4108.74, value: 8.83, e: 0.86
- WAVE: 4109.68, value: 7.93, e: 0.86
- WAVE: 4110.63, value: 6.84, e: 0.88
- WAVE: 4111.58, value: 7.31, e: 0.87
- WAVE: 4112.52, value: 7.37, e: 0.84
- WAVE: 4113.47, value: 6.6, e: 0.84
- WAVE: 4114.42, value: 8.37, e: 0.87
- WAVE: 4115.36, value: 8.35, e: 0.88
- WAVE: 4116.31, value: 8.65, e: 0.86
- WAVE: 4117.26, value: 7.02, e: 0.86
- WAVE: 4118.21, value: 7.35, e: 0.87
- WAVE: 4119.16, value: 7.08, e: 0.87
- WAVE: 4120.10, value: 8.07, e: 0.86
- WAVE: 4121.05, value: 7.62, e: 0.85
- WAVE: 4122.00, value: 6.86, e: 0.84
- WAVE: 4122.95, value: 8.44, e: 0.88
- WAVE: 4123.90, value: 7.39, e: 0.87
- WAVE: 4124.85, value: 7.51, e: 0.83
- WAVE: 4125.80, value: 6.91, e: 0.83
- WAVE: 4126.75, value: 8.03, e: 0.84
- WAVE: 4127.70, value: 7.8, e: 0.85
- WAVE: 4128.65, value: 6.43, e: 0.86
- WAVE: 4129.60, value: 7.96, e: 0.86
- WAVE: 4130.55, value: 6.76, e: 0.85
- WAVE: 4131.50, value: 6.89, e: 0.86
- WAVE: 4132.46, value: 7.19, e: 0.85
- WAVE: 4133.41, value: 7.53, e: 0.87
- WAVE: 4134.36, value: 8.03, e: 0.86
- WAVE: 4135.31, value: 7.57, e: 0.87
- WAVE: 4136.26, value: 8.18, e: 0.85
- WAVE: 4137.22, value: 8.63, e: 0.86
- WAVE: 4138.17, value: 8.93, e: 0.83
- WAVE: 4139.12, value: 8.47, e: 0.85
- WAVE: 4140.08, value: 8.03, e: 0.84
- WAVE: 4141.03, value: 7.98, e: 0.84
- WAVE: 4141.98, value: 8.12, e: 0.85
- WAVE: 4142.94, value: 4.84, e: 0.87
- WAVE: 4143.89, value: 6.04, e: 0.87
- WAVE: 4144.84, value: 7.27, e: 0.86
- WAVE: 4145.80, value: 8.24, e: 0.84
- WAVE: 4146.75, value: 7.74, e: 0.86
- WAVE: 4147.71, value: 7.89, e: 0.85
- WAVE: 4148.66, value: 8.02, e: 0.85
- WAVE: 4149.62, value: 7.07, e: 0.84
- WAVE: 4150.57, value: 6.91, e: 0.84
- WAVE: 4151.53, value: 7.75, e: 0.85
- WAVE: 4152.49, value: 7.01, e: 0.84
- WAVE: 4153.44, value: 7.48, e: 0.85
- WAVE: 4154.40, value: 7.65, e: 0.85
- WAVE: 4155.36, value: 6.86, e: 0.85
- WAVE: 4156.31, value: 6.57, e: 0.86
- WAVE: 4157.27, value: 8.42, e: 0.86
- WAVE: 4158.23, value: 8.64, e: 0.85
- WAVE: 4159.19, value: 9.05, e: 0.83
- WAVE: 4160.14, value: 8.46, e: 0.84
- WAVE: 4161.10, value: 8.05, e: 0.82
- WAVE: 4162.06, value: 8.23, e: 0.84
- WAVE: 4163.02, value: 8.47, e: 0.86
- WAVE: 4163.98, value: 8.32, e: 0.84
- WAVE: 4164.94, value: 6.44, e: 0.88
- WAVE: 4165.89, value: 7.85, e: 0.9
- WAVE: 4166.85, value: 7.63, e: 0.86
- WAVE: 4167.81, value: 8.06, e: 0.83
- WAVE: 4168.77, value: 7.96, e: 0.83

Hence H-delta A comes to 1.1 AA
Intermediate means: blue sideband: 7.24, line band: 7.21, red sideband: 7.62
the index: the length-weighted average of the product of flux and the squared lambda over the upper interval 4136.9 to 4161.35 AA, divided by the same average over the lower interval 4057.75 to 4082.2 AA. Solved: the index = 1.1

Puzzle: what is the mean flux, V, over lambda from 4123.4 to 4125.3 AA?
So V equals 7.46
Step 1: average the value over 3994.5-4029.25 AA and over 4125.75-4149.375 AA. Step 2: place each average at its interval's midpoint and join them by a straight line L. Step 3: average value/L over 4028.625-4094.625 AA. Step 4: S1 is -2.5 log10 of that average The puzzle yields 0.06 mag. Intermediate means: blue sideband 7.9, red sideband 7.59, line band 7.35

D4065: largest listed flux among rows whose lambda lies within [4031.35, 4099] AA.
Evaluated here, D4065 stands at 10.1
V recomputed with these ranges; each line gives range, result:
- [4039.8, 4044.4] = 7.22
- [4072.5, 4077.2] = 7.2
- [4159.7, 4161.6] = 8.23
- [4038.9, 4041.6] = 7.86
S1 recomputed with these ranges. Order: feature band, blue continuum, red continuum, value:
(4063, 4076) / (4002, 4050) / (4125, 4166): 0.04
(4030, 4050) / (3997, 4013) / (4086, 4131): 0.05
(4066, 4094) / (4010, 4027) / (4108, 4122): 0.05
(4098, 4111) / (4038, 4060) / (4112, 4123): 0.15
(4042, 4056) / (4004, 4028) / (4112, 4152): 0.09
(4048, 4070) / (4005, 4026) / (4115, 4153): 0.07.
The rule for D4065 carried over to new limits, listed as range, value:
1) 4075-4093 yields 9.09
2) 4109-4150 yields 8.93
